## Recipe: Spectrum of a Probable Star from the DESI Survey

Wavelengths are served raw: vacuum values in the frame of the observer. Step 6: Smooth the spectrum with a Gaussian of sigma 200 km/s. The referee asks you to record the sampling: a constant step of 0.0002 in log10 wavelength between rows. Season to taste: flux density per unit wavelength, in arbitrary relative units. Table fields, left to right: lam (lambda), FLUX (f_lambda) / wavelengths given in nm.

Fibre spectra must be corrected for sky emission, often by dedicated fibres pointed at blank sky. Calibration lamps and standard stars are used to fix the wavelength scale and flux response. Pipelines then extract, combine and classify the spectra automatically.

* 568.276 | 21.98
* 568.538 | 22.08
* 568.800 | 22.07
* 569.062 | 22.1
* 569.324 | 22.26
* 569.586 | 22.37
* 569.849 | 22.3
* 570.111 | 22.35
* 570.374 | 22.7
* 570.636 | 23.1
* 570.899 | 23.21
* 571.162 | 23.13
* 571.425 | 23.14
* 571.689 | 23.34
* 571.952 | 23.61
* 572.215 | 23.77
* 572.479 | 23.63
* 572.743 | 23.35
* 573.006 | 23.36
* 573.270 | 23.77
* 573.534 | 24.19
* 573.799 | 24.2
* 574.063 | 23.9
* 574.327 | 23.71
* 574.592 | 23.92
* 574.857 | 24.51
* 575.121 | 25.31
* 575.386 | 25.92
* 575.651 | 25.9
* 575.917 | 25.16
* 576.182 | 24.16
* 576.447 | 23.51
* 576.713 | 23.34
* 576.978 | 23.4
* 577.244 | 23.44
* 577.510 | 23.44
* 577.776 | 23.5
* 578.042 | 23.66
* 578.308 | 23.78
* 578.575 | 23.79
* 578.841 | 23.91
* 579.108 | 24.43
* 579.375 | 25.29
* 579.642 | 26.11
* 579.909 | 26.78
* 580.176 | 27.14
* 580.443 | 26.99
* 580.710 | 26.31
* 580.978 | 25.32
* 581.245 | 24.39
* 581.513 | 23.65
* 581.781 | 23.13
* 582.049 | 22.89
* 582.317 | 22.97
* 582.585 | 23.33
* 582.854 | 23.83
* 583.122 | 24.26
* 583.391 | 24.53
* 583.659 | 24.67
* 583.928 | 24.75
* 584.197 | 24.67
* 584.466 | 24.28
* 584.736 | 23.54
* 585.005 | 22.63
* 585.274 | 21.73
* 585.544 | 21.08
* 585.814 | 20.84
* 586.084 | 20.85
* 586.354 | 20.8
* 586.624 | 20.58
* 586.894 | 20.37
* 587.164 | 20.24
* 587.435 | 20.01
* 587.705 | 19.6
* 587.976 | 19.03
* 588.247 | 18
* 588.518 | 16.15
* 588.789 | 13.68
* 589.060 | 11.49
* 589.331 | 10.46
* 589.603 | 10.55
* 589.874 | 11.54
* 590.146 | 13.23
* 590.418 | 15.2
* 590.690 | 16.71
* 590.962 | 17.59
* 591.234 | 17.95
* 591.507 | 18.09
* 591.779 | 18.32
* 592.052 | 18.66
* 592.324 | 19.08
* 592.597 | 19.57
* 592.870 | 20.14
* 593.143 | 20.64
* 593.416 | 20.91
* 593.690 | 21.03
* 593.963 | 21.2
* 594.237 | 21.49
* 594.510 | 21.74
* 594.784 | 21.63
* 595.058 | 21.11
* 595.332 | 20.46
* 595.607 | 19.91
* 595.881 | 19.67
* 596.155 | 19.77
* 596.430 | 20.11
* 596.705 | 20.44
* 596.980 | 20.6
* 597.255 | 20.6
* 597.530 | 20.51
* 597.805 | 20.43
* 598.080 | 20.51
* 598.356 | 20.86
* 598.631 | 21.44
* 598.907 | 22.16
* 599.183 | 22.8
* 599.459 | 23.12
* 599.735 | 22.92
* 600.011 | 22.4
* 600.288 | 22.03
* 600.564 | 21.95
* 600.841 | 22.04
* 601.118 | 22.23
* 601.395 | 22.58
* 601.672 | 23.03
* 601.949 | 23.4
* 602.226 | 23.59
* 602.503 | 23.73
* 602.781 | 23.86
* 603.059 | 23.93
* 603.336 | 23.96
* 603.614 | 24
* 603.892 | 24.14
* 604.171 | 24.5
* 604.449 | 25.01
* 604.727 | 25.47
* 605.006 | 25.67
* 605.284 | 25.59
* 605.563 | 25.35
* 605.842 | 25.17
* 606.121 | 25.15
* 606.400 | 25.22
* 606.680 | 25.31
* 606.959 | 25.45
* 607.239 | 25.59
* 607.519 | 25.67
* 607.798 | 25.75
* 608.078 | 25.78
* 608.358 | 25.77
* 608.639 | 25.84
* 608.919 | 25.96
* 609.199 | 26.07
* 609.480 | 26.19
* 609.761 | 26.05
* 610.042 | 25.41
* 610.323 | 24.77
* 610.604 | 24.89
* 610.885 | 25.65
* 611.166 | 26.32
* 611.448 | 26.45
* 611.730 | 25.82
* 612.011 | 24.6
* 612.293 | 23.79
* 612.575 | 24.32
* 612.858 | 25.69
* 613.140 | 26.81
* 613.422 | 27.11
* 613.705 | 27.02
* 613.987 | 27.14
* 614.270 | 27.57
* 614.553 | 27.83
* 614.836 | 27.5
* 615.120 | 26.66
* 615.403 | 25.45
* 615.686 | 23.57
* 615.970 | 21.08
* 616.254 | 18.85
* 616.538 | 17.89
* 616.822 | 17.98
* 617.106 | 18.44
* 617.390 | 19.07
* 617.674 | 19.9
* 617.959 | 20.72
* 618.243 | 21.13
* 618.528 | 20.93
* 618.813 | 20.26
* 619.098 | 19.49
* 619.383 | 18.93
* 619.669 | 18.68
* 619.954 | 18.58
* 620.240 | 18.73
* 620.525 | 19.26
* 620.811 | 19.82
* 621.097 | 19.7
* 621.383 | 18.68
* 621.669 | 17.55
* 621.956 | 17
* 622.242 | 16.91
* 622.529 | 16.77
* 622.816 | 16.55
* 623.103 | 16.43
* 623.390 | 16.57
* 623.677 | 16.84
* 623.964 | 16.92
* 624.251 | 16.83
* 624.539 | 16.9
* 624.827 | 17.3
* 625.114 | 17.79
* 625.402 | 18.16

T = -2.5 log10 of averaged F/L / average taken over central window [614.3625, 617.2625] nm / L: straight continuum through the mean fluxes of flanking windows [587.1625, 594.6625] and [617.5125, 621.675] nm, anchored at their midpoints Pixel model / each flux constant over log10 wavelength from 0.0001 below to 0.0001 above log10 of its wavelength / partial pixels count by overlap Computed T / -0.17 mag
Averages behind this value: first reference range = 17.5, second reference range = 19.6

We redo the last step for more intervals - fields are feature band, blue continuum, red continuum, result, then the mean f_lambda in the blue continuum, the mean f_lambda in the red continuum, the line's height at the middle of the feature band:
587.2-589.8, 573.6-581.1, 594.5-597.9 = 0.39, 24.7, 20.5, 22.2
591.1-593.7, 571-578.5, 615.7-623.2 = 0.14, 23.9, 18.9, 21.9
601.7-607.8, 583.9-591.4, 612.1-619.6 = -0.17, 18.4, 22.8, 21.1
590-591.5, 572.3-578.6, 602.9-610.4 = 0.45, 24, 25.3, 24.7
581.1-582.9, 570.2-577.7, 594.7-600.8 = -0.02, 23.9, 21.2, 22.9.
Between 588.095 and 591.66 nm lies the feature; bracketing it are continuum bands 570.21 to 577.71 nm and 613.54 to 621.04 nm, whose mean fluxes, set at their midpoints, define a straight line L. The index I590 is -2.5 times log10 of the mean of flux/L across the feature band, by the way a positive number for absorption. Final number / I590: 0.49 mag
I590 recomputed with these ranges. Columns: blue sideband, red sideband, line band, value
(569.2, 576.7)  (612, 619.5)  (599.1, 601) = 0.04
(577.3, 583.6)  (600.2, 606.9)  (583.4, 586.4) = 0.07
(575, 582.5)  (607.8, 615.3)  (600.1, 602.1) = 0.14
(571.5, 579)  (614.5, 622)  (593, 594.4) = 0.07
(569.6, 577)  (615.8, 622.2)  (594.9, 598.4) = 0.05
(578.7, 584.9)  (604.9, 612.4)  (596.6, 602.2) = 0.16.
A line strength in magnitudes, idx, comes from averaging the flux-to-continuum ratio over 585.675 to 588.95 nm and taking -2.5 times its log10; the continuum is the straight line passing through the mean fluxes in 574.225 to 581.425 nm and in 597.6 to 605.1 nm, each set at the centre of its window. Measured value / 0.25 mag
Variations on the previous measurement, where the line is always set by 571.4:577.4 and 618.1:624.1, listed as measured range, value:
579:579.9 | -0.09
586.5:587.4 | 0.11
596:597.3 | 0.06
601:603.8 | -0.14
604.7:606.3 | -0.25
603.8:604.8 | -0.21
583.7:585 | -0.06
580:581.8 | -0.10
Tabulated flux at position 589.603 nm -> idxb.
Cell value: 10.55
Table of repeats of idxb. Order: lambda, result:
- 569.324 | 22.26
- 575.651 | 25.9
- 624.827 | 17.3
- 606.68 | 25.31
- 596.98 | 20.6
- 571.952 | 23.61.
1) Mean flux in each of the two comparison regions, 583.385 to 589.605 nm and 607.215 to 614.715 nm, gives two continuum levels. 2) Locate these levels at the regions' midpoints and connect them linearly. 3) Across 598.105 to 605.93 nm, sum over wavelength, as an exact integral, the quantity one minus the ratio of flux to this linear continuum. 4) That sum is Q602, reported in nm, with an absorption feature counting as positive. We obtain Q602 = 0.10 nm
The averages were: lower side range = 19.9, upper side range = 25.9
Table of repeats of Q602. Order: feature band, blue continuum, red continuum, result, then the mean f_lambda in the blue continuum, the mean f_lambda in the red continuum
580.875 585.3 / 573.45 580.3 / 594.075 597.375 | -0.12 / 24.5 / 20.6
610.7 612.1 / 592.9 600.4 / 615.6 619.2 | -0.38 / 21.1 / 19.9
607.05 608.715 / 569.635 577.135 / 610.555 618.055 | -0.12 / 23.8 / 24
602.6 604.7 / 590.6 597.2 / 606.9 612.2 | -0.07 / 19.9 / 25.7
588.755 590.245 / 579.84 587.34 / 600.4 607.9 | 0.76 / 23.4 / 24.3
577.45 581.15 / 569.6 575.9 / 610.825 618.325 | -0.20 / 23.8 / 23.9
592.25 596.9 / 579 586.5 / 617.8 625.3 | 0.35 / 24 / 18.3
